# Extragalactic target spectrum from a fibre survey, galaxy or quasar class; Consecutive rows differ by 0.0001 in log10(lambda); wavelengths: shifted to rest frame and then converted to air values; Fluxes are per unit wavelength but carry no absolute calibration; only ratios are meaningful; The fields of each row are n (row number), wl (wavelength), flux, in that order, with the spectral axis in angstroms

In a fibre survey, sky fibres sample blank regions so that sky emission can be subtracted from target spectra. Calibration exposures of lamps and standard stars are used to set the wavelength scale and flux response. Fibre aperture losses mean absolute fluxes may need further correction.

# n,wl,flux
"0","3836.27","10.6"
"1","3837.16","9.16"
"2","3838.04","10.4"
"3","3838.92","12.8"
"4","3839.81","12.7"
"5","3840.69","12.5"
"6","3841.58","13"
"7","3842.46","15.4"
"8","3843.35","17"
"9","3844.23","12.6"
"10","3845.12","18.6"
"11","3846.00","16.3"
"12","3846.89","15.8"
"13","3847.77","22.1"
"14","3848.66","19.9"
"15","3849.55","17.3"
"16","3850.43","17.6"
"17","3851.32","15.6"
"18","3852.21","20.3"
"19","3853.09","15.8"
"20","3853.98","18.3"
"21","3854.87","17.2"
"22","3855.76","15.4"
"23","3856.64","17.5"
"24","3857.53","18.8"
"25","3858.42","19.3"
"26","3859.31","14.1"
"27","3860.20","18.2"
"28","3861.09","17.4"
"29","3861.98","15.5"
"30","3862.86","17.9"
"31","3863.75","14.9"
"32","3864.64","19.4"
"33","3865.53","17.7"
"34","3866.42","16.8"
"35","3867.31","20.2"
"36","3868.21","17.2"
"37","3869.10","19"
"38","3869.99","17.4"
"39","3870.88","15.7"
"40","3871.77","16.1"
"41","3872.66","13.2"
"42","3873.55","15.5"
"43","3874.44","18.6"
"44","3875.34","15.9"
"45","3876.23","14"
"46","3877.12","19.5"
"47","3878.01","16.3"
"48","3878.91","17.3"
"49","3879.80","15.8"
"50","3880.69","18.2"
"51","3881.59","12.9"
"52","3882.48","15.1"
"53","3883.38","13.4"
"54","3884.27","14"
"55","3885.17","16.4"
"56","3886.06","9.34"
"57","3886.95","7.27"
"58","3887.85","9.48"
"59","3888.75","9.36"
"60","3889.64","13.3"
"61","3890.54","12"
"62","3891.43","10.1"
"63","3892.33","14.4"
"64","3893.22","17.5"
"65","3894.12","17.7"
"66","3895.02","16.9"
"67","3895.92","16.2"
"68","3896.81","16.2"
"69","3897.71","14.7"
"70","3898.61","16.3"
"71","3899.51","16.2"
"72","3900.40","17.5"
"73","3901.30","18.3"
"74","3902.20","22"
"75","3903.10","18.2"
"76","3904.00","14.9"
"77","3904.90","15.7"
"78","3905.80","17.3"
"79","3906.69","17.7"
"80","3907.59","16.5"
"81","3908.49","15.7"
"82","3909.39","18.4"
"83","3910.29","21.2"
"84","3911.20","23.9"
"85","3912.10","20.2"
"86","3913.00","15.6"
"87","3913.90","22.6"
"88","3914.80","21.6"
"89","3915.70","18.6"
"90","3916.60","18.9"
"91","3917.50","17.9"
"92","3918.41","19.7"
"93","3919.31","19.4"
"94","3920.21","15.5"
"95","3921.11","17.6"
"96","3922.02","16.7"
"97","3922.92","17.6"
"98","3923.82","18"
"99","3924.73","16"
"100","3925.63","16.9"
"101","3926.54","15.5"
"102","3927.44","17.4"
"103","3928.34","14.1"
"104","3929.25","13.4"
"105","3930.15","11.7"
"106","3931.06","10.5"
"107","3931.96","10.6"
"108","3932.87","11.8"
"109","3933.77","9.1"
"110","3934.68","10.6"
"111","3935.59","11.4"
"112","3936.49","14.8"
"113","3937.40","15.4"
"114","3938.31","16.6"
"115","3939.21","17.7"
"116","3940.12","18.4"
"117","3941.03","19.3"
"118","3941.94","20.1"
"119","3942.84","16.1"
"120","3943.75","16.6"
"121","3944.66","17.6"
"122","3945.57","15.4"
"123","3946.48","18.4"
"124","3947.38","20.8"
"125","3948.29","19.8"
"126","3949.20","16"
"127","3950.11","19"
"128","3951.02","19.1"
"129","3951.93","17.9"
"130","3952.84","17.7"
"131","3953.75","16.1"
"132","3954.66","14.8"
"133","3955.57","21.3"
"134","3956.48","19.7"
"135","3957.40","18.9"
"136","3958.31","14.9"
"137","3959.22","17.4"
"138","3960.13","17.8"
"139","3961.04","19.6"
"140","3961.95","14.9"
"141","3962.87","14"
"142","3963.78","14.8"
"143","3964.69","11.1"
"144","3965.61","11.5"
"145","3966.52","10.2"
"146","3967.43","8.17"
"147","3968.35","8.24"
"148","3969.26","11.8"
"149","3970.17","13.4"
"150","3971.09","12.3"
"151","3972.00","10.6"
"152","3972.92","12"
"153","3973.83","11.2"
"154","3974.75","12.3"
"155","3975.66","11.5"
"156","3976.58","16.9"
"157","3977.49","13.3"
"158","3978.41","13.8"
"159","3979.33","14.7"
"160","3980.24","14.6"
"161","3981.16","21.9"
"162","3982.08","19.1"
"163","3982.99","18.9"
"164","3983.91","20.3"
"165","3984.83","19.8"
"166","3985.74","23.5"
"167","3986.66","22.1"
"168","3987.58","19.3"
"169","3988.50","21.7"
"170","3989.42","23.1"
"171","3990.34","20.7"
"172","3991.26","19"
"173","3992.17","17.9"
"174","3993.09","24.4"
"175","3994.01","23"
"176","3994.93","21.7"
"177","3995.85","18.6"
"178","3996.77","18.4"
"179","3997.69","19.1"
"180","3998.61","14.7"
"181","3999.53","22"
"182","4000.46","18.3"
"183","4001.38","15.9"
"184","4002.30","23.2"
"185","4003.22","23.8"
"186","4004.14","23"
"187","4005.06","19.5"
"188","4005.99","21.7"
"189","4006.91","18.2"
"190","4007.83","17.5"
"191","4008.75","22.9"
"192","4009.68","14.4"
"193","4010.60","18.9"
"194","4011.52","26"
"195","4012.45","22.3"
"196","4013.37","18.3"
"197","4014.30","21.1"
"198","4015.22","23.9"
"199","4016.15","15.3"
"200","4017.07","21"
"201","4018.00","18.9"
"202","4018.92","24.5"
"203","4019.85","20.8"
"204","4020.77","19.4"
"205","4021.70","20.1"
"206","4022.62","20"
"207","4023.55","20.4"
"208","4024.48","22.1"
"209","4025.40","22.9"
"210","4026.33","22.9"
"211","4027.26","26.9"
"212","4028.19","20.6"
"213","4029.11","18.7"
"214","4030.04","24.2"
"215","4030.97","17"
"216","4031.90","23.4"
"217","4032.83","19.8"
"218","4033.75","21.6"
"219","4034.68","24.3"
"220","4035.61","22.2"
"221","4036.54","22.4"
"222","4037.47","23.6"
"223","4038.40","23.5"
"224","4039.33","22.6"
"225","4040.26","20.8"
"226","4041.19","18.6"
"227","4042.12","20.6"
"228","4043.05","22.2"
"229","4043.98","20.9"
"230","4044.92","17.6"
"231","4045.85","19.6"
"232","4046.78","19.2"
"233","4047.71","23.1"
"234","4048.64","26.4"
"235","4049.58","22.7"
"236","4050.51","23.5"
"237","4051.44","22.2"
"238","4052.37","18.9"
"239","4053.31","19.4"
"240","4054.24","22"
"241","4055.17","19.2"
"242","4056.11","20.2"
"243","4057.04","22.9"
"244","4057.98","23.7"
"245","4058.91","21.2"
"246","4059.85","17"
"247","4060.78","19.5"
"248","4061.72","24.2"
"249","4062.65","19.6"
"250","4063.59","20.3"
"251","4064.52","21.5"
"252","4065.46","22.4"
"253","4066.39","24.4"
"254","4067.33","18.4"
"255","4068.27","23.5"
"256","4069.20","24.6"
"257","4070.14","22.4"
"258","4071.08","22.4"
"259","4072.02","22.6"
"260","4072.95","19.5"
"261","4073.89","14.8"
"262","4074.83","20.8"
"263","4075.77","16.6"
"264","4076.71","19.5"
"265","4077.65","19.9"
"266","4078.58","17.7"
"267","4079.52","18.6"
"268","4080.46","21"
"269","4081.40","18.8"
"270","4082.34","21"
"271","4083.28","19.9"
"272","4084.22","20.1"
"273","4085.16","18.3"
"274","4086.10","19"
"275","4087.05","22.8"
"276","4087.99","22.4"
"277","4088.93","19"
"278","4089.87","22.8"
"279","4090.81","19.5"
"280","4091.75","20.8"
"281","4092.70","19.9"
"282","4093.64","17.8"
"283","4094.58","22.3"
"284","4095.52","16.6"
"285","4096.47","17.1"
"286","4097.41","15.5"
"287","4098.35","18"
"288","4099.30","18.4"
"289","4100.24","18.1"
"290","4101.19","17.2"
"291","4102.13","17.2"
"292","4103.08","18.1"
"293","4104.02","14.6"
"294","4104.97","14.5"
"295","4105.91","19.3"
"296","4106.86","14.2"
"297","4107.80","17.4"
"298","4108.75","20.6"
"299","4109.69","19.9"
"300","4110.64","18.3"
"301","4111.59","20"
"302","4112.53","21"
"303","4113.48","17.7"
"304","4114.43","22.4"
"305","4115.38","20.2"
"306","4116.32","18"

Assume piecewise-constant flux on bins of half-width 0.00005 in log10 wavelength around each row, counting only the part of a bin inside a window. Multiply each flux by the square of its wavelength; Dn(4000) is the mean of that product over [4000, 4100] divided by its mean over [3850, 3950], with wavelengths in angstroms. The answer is 1.36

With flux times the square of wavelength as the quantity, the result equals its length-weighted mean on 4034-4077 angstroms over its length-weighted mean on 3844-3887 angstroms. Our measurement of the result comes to 1.41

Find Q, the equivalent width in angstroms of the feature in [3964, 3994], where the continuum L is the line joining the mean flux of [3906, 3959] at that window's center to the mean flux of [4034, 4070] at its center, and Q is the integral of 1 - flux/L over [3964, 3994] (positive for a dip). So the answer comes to 4.49 angstroms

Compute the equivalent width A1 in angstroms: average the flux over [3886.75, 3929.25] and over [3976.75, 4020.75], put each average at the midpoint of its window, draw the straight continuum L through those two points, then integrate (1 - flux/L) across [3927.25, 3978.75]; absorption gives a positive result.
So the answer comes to 9.46 angstroms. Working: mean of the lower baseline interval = 16.7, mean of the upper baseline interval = 19.9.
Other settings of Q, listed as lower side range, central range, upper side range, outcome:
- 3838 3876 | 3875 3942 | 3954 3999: 2.9 angstroms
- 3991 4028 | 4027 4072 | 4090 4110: -4.9 angstroms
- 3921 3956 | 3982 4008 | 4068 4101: -4.2 angstroms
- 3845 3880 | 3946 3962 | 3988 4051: 1.1 angstroms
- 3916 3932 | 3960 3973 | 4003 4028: 4.1 angstroms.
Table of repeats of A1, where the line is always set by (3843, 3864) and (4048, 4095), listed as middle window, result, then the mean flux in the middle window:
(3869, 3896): 4.60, 14.7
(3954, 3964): 0.96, 17.1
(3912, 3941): 3.82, 16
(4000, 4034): -1.54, 20.8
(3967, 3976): 3.76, 11.2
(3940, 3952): 0.36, 18.2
